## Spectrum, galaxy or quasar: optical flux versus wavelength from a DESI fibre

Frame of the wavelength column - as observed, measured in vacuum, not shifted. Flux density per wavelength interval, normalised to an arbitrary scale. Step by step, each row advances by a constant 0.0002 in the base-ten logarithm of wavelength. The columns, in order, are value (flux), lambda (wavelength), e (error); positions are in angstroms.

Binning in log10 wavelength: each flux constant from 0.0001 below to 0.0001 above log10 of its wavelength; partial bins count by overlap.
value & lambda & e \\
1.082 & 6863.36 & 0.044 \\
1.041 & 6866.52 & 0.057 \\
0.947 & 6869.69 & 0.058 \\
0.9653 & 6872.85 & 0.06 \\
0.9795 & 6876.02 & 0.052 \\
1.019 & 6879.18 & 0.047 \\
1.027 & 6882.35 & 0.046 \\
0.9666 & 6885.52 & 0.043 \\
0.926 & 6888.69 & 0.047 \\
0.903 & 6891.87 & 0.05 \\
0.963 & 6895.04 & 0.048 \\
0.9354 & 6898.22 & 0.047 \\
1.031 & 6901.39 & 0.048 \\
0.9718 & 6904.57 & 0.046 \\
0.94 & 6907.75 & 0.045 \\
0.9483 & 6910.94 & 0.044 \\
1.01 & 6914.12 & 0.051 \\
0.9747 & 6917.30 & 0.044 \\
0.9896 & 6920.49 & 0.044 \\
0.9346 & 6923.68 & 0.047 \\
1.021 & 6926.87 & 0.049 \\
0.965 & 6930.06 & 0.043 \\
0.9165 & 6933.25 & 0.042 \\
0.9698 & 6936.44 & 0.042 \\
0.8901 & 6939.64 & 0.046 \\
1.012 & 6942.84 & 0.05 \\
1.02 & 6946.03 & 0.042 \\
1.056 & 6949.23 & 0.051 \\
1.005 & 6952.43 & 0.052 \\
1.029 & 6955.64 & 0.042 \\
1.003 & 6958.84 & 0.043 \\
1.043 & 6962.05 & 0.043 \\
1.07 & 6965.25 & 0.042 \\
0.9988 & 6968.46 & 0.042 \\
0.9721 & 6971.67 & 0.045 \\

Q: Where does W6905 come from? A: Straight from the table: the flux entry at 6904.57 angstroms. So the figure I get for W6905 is 0.9718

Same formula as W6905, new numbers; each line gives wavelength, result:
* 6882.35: 1.027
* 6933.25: 0.9165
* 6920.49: 0.9896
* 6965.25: 1.07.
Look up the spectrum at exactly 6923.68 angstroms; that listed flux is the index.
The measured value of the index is 0.9346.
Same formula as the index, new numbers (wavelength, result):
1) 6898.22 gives 0.9354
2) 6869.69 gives 0.947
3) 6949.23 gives 1.056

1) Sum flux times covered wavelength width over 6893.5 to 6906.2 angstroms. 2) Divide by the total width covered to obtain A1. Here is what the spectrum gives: 0.975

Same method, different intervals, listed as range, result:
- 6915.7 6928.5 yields 0.98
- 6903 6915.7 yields 0.967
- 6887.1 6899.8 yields 0.932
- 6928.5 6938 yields 0.951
